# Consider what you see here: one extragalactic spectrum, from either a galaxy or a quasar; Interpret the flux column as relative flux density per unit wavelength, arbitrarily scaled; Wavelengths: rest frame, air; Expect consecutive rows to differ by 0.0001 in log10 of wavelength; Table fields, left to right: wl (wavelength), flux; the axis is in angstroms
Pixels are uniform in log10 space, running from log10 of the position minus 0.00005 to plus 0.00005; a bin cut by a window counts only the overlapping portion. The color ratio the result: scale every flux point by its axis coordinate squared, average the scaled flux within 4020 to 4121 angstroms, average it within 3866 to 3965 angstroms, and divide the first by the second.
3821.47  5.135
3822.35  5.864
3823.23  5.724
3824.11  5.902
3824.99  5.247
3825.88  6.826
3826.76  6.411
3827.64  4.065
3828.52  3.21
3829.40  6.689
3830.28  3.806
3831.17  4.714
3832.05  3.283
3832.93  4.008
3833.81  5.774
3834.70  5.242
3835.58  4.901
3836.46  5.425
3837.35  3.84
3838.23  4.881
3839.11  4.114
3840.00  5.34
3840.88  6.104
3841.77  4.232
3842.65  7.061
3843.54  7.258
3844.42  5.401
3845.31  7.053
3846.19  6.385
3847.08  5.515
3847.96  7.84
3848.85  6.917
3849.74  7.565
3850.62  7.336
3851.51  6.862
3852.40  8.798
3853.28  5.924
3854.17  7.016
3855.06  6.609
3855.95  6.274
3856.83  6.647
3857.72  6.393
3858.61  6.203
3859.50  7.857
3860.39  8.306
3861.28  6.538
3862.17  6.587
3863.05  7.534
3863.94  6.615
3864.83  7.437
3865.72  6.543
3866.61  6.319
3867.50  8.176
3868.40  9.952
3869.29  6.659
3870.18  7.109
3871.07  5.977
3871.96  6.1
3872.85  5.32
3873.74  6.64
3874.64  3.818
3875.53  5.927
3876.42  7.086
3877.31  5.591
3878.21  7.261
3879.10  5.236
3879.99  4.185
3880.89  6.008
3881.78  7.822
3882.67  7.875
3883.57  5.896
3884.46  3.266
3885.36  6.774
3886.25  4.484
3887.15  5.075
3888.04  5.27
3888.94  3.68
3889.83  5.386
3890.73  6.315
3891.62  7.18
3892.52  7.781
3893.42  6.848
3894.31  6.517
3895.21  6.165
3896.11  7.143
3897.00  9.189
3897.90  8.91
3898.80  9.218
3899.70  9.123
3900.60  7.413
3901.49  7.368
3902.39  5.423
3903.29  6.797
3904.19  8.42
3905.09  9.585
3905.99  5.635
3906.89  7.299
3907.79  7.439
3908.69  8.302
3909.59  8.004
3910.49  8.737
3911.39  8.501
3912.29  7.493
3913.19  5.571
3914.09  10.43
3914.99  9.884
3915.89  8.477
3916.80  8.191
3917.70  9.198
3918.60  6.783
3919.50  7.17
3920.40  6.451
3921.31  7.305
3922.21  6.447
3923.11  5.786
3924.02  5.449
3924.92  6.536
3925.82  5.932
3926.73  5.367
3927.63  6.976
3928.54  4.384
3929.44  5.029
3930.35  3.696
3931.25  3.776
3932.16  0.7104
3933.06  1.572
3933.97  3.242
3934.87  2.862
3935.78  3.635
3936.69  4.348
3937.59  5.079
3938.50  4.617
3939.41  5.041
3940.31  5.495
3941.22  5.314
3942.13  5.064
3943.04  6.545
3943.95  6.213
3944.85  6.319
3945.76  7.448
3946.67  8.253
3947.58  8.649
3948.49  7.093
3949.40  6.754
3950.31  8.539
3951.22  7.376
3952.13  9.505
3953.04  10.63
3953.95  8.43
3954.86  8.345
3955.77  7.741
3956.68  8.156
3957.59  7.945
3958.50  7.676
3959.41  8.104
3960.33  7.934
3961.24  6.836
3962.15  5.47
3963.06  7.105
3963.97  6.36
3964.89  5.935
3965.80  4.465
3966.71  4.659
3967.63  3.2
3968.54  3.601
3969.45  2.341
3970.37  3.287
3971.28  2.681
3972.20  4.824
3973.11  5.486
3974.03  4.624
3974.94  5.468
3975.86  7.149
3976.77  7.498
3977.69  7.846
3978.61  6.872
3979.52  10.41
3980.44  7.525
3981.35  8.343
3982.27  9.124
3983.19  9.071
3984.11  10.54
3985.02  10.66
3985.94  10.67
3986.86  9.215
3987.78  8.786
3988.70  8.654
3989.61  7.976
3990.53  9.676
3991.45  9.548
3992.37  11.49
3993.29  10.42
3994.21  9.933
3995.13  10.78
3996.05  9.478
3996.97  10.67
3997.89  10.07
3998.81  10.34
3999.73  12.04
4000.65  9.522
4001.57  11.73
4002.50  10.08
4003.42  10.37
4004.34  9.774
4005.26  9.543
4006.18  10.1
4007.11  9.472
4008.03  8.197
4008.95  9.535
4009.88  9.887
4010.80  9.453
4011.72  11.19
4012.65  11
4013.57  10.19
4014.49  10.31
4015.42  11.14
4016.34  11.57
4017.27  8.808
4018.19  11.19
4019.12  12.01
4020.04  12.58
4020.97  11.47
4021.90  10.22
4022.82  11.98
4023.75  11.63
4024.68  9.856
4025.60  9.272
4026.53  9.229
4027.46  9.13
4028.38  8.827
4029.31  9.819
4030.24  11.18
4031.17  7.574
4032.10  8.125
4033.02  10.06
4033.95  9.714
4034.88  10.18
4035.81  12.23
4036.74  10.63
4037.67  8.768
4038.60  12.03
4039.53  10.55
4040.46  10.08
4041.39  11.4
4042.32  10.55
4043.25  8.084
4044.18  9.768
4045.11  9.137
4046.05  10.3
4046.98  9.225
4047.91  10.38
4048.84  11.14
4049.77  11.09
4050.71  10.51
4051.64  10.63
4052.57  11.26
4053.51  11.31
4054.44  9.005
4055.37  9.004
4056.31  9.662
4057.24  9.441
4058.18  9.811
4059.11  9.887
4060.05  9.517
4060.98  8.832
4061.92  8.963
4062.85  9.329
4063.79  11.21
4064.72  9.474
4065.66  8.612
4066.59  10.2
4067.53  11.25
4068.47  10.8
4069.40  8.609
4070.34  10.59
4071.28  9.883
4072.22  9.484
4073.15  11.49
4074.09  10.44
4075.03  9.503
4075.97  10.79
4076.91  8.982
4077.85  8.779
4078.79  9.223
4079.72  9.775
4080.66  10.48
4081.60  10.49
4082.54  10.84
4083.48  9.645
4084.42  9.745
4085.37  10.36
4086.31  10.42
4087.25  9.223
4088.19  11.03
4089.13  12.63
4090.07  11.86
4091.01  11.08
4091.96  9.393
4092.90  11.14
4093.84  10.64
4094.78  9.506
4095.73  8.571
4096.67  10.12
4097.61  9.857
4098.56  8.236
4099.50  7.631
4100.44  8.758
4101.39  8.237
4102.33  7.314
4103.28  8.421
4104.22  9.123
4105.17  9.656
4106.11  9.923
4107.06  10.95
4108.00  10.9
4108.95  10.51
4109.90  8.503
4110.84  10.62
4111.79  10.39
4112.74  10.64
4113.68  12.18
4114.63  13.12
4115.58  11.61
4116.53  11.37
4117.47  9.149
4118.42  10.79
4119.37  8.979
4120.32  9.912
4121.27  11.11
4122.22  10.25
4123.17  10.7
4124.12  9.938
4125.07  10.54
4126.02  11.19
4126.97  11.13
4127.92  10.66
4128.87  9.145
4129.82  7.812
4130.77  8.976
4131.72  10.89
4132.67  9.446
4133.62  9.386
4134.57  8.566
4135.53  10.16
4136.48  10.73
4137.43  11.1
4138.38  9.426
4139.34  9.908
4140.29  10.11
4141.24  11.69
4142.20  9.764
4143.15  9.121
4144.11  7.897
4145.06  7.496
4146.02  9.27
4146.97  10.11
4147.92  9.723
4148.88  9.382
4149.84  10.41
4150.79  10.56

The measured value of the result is 1.64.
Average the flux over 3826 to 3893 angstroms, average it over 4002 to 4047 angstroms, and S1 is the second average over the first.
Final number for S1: 1.67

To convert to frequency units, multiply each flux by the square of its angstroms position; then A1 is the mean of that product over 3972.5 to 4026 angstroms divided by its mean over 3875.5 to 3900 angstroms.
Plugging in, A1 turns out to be 1.59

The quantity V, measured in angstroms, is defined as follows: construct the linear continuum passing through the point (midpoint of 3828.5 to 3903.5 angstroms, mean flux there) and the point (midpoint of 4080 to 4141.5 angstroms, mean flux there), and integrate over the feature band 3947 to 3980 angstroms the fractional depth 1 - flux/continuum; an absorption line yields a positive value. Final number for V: 4.9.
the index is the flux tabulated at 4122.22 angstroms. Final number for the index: 10.25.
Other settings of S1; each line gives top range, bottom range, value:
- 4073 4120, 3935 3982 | 1.56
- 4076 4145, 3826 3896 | 1.63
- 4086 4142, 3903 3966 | 1.51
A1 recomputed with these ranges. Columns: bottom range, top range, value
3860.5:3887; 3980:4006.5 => 1.65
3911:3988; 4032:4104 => 1.60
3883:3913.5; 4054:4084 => 1.54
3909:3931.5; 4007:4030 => 1.58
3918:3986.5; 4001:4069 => 1.67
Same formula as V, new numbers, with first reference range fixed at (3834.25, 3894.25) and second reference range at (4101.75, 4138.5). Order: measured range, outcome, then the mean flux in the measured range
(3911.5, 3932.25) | 1.78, 6.52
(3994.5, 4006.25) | -2.83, 10.4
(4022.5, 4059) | -4.55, 10.1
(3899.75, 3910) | -0.87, 7.49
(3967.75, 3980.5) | 3.84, 5.57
